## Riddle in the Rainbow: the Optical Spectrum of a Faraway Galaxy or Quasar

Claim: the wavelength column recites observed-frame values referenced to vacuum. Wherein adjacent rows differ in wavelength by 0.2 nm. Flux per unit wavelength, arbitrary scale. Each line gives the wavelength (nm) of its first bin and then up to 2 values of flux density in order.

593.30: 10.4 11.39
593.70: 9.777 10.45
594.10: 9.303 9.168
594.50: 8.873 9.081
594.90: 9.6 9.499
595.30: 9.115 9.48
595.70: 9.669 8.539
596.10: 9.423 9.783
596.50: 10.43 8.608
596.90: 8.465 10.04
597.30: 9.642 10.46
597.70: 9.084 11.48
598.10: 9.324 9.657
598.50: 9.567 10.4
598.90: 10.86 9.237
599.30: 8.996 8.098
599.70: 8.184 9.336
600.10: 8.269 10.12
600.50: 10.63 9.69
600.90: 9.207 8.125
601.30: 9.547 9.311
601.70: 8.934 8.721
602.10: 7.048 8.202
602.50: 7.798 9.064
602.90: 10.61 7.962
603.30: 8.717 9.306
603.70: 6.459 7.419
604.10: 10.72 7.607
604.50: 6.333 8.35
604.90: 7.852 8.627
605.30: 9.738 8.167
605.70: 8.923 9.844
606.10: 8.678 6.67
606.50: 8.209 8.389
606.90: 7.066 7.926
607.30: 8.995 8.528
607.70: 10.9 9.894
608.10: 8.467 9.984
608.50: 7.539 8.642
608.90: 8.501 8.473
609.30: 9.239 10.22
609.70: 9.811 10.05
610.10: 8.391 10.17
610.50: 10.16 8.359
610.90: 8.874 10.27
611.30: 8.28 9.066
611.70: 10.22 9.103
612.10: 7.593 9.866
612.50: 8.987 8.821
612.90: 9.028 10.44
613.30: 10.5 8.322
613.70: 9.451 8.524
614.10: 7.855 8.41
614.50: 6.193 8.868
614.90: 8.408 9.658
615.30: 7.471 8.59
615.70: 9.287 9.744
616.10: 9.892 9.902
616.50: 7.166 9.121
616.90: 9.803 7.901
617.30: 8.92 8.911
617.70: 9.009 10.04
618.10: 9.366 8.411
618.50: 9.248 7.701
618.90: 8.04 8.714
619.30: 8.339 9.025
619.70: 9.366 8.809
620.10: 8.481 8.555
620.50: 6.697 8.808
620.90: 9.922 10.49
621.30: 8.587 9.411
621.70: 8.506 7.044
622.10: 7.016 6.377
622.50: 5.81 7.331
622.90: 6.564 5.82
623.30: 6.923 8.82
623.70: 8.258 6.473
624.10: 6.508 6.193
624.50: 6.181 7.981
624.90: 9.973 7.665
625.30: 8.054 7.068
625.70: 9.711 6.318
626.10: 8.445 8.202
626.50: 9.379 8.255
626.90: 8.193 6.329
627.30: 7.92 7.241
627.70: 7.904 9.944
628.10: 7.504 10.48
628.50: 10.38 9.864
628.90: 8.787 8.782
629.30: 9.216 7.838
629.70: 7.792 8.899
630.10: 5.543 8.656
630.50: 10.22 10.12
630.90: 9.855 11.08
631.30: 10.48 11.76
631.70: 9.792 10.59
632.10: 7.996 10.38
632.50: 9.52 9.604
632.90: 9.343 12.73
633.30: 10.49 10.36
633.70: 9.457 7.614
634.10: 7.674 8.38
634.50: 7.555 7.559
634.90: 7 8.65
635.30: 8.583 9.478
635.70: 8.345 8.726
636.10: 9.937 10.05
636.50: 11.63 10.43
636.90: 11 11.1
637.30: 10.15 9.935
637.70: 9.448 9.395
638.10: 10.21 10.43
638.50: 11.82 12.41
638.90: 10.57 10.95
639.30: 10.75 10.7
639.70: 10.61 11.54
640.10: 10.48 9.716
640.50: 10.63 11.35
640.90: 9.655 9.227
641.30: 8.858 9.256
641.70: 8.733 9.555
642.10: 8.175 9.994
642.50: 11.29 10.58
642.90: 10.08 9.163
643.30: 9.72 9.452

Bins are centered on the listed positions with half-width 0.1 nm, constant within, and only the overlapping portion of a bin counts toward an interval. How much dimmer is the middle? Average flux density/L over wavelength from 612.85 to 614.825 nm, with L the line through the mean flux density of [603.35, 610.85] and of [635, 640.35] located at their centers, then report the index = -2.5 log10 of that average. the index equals 0.04 mag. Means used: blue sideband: 8.72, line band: 8.75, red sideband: 10.3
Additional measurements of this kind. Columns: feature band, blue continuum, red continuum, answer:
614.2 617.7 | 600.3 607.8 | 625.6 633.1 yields 0.011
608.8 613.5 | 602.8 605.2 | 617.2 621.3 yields -0.089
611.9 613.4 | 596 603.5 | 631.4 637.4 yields 0.007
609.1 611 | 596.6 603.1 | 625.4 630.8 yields -0.053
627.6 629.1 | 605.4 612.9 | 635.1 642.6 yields 0.054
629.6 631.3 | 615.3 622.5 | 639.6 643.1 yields 0.027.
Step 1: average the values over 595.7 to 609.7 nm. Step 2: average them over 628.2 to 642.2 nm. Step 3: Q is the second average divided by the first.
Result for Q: 1.1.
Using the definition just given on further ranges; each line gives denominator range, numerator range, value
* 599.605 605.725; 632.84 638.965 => 1.12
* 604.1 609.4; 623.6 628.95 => 0.95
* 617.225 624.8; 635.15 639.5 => 1.27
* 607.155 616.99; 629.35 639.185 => 1.06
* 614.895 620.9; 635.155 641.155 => 1.17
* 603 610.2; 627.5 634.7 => 1.08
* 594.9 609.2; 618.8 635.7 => 0.95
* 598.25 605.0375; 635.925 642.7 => 1.17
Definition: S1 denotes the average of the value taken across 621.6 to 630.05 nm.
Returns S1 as 7.89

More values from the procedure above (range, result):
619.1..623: 8.18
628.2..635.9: 9.23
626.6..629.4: 8.63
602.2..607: 8.36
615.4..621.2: 8.91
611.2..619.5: 8.86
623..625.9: 7.5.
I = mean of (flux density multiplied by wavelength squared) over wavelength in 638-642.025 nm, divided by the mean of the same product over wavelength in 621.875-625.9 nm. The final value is 1.50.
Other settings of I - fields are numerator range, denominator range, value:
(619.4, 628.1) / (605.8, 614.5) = 0.92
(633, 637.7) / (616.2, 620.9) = 1.14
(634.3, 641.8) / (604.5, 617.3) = 1.22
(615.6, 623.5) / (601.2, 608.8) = 1.03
